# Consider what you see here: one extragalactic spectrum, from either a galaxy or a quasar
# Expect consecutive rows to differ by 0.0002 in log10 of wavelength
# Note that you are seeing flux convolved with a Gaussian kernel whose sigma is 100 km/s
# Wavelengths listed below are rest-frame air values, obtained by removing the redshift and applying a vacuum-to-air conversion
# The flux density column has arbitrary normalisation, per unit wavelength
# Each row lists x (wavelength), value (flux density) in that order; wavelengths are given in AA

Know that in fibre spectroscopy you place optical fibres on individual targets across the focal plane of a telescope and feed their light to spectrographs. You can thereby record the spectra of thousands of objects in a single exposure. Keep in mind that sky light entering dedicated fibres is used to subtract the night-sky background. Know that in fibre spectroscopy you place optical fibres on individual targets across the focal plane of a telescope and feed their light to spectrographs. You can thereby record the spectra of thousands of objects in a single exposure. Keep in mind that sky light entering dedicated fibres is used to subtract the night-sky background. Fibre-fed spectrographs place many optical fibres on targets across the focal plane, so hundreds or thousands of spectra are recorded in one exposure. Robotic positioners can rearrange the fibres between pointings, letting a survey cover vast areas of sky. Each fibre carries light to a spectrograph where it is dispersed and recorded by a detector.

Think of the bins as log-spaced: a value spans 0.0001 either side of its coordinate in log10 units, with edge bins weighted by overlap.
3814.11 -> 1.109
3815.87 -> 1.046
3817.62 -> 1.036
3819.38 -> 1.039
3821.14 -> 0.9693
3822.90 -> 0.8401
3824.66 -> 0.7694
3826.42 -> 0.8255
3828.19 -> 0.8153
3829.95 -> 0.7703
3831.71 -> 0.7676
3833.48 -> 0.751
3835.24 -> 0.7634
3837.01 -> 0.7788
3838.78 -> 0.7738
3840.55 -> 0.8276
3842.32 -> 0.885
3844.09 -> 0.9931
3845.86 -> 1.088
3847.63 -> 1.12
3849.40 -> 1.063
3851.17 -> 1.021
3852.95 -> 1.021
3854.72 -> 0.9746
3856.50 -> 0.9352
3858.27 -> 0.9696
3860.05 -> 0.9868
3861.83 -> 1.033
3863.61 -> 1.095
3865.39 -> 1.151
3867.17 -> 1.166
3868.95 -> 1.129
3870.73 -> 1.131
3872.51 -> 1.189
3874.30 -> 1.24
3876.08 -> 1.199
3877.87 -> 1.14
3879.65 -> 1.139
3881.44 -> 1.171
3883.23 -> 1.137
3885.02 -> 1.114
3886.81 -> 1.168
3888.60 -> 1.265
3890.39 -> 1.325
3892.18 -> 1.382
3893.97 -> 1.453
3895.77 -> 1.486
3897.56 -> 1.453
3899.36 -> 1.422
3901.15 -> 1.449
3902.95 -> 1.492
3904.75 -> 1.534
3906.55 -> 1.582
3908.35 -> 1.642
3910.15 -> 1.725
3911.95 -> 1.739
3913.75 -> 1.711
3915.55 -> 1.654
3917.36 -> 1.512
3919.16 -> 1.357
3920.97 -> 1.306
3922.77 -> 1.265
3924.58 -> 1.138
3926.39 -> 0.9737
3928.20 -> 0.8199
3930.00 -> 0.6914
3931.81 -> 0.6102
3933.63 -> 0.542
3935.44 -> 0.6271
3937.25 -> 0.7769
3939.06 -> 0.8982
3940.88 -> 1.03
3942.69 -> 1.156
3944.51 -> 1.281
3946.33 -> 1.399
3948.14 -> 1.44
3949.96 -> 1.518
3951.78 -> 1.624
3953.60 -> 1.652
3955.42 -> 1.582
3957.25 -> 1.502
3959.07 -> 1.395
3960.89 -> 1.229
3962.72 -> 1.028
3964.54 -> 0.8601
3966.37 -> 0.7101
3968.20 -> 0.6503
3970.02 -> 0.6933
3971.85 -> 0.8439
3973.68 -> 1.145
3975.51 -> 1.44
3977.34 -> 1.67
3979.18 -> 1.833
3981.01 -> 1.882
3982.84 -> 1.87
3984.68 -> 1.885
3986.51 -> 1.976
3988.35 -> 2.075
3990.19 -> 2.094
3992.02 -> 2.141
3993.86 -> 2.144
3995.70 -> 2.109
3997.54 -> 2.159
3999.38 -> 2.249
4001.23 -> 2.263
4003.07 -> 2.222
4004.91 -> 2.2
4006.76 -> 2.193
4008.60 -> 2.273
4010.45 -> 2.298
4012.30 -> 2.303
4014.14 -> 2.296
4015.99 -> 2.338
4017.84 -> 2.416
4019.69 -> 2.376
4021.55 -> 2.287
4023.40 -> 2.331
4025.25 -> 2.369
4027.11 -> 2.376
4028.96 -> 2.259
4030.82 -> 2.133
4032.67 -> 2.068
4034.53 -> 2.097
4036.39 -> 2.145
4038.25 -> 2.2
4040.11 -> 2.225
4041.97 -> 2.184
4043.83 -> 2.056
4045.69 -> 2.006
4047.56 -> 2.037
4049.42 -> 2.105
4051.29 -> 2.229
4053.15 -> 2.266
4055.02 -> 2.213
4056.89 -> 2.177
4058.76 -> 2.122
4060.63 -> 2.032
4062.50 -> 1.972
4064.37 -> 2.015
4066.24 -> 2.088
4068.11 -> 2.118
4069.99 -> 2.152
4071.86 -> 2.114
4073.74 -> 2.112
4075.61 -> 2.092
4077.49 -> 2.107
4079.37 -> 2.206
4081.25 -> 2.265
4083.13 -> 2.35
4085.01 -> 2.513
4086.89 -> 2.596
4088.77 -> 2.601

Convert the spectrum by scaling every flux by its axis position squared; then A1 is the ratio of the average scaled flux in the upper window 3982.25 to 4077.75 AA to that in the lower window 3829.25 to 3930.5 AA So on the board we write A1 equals 1.97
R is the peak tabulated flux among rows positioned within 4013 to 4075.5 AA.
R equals 2.416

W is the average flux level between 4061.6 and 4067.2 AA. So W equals 2.03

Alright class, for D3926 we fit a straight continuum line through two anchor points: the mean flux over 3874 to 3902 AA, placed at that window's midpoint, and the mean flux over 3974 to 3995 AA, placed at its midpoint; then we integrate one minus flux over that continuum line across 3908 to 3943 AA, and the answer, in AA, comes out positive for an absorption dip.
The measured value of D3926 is 8.1 AA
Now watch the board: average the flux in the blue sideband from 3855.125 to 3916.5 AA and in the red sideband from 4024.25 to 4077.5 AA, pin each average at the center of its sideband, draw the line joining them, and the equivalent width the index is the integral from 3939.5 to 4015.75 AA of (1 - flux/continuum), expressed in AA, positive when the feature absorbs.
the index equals 5.11 AA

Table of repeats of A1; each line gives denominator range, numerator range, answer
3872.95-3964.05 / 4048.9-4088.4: 1.85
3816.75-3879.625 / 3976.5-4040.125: 2.39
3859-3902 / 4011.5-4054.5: 1.96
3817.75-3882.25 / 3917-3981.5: 1.24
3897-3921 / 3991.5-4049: 1.51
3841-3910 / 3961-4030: 1.67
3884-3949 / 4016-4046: 1.87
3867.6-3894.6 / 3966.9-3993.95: 1.39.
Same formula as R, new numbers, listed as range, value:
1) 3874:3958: 1.739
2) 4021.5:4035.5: 2.376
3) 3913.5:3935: 1.711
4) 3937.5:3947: 1.399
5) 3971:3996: 2.144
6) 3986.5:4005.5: 2.263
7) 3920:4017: 2.338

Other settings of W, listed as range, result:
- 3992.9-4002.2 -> 2.18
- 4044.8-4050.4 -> 2.05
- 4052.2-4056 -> 2.24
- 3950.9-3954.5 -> 1.64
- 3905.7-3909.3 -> 1.61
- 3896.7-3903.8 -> 1.45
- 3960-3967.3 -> 0.954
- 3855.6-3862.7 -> 0.981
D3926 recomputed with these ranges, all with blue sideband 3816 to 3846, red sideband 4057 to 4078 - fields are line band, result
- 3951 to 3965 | 1.3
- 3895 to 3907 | -2.5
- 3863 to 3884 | -1.5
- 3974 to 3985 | -0.6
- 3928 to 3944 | 6.9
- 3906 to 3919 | -3.6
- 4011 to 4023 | -3.3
